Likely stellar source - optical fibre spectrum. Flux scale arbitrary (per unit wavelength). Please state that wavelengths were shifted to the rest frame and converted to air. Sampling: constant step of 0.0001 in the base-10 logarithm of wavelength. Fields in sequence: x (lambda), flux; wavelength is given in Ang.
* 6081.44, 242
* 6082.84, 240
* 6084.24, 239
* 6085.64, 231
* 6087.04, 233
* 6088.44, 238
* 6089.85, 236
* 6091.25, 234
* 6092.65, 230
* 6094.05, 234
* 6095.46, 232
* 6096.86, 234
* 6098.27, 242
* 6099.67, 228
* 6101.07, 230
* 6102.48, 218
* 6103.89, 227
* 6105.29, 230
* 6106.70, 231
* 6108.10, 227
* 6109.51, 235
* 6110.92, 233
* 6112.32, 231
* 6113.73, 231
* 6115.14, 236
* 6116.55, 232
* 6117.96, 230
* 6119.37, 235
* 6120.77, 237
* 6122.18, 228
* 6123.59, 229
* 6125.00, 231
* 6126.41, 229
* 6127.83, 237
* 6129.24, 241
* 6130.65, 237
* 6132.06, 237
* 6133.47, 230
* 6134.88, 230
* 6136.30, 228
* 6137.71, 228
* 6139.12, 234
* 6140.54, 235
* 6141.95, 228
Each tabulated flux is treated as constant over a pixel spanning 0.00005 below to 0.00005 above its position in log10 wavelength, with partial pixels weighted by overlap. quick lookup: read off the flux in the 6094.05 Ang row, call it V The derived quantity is 234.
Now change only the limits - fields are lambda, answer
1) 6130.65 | 237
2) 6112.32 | 231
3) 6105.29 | 230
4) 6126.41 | 229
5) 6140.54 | 235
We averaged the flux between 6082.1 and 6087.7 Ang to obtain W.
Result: 236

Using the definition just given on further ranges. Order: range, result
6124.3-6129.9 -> 234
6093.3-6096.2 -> 233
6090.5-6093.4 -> 233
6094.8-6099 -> 236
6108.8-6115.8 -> 233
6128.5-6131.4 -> 239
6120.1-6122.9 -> 232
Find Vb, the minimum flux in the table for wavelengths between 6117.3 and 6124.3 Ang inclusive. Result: 228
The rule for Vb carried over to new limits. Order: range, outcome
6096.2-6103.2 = 218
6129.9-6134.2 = 230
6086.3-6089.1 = 233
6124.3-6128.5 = 229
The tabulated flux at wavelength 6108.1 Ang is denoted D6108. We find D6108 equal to 227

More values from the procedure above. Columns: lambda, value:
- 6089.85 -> 236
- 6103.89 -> 227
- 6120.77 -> 237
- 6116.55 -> 232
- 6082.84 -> 240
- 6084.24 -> 239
